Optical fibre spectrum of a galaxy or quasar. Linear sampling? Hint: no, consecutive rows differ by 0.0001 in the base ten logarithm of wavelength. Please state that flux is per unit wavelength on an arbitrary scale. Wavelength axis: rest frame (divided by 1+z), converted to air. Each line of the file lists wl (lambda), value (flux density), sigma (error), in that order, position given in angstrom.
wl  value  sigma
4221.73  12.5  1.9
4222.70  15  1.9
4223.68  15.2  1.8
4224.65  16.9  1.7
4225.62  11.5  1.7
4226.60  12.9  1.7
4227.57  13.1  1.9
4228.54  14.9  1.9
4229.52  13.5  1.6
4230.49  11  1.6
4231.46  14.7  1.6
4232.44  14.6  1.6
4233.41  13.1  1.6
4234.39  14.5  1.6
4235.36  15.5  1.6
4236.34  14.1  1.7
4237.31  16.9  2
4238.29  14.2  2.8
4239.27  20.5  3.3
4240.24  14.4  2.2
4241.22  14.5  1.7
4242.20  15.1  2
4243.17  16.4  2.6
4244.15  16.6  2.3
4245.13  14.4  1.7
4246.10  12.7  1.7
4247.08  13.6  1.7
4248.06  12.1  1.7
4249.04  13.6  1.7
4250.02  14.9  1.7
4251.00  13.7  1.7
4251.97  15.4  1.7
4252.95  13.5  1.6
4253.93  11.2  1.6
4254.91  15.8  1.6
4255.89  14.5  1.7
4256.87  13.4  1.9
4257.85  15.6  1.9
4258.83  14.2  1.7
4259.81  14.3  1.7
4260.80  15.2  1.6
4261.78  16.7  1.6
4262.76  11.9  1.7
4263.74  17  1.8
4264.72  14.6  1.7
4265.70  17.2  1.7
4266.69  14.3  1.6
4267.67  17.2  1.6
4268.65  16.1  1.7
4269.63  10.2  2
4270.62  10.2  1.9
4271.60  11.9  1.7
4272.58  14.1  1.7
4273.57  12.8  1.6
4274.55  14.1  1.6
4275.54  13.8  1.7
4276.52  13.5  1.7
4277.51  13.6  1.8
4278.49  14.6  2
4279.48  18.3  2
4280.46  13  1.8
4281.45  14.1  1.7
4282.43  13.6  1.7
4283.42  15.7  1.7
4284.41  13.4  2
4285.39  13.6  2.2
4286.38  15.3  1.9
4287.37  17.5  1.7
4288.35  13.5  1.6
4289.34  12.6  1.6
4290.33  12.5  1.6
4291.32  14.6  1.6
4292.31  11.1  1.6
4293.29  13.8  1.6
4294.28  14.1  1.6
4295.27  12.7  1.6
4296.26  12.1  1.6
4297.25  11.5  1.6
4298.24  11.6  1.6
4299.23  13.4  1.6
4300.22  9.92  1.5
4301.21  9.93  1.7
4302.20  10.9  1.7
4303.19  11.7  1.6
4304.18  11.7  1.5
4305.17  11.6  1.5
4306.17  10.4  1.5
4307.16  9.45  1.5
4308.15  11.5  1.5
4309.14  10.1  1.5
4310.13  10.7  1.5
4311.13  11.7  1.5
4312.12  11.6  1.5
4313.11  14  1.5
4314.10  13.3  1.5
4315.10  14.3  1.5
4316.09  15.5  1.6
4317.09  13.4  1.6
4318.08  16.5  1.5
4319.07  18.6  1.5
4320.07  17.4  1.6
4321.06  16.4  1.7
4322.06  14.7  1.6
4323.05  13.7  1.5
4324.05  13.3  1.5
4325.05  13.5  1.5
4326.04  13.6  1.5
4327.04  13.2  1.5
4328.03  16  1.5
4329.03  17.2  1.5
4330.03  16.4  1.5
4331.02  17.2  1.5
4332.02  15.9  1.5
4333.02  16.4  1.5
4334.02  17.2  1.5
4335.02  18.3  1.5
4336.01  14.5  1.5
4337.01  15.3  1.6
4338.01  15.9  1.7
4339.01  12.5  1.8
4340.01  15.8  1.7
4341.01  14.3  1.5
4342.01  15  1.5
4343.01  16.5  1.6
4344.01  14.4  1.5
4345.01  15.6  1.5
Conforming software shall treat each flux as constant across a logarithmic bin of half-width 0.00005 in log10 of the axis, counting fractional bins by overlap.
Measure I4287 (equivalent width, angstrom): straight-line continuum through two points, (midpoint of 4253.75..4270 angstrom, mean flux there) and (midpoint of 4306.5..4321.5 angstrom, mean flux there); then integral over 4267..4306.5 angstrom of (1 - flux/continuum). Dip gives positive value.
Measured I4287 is 2.92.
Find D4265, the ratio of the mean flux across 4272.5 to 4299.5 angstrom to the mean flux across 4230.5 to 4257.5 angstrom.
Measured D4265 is 0.94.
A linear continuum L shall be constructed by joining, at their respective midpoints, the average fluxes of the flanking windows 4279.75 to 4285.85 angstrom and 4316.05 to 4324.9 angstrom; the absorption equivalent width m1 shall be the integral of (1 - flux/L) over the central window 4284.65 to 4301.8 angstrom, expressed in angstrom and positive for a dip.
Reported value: 1.8 angstrom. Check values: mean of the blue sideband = 14.1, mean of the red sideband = 15.4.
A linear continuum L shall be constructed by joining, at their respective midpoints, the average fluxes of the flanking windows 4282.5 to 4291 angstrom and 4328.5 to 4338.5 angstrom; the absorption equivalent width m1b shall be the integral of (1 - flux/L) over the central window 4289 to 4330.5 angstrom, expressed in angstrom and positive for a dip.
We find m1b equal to 5.9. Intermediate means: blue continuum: 14.2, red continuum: 16.4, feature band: 13.1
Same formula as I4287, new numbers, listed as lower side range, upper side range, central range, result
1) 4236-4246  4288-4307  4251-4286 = -1.0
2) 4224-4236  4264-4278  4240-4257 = -0.4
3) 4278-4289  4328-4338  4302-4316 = 3.5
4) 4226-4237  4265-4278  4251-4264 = -0.6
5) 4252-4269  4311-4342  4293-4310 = 4.0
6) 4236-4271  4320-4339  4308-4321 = 1.2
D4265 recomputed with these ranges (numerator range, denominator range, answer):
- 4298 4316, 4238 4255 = 0.80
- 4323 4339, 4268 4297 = 1.13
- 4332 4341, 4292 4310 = 1.36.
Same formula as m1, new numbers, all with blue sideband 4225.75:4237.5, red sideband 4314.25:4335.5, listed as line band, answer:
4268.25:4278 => 1.1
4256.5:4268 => -0.5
